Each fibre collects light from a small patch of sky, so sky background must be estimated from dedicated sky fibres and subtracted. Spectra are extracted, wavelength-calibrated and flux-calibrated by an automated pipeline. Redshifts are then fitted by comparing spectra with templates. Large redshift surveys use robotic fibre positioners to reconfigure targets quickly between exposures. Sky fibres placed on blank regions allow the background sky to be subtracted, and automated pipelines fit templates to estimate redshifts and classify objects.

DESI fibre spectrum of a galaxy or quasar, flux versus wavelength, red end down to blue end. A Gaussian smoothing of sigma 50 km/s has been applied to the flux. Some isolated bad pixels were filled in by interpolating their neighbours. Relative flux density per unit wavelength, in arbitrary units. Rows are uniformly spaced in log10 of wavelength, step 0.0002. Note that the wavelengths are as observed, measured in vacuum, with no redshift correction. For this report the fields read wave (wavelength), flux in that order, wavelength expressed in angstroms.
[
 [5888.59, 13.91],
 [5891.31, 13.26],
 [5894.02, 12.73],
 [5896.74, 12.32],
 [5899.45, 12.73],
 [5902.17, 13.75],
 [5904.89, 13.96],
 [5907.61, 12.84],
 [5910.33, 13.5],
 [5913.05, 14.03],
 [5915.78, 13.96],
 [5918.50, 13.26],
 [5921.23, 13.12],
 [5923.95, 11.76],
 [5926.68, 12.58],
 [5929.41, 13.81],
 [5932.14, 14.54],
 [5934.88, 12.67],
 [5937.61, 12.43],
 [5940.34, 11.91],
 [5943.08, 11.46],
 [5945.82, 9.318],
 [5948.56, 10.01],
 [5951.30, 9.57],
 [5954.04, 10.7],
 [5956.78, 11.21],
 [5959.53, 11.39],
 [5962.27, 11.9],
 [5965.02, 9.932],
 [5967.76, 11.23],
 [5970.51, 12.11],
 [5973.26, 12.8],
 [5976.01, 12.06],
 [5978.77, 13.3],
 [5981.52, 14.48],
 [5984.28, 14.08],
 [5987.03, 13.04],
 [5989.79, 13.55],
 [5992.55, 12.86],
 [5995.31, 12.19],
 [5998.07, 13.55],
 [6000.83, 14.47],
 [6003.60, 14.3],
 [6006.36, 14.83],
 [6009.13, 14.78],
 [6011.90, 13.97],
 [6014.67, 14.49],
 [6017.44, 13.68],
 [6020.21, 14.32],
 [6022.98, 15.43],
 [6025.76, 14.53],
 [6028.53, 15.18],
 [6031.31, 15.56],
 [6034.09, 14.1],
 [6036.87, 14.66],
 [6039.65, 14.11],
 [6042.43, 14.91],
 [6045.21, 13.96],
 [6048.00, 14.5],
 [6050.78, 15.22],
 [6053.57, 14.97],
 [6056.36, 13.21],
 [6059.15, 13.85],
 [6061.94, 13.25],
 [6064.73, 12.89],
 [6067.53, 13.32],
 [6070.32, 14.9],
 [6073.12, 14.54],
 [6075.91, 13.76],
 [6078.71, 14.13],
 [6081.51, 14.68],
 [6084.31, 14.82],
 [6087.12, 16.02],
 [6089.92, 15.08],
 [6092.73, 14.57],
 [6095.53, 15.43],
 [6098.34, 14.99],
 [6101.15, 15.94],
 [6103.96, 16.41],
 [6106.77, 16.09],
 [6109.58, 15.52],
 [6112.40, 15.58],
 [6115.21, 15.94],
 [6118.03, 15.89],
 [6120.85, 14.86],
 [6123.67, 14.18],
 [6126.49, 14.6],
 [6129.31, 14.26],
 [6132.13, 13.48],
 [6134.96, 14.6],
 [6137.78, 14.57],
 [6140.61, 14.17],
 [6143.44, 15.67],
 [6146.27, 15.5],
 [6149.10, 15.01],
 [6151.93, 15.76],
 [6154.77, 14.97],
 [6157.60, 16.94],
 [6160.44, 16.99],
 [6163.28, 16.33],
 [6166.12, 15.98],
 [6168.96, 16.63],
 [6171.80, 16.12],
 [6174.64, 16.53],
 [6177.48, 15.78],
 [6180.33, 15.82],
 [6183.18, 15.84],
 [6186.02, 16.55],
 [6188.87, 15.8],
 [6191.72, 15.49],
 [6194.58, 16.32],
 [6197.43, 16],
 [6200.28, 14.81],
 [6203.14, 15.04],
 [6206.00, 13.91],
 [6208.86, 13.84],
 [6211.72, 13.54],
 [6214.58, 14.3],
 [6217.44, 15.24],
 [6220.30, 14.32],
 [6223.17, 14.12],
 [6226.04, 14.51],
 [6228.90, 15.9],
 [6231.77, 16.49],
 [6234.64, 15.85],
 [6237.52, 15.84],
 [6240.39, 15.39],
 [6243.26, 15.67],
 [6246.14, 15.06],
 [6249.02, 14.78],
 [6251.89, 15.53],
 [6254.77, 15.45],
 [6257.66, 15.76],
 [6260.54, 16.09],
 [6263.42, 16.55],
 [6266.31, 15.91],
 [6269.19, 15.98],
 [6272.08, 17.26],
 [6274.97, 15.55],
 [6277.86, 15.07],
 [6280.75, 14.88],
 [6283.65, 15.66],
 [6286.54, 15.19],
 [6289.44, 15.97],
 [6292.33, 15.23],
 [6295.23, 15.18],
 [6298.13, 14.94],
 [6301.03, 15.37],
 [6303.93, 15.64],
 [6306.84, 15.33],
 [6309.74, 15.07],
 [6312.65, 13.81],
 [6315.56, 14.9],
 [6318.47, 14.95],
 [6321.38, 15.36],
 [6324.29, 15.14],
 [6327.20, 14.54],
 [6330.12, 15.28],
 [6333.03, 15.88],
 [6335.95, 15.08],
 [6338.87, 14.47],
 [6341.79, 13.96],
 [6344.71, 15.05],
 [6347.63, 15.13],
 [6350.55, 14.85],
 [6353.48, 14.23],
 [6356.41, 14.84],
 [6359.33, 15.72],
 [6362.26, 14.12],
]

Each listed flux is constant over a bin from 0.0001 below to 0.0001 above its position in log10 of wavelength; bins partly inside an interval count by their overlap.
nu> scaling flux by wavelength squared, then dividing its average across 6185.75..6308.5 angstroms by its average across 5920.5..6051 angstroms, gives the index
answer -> 1.27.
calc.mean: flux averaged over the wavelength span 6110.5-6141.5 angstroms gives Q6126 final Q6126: 14.8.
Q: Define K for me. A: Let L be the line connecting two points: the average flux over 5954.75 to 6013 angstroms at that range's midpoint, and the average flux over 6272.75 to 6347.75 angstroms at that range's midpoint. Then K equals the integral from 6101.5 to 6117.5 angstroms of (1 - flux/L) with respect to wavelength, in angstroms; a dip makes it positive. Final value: -2.5 angstroms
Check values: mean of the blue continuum 12.9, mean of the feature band 15.9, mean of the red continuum 15.1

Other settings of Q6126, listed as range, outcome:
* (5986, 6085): 14.2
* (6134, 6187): 15.8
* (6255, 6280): 16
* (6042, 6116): 14.7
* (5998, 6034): 14.6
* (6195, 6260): 15.1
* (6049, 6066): 13.9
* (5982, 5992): 13.6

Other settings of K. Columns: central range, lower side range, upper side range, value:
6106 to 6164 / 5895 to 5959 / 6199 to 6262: -4.2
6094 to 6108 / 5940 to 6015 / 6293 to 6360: -2.5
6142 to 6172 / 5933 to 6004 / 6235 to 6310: -3.6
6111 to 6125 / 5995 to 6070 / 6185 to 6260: -0.6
